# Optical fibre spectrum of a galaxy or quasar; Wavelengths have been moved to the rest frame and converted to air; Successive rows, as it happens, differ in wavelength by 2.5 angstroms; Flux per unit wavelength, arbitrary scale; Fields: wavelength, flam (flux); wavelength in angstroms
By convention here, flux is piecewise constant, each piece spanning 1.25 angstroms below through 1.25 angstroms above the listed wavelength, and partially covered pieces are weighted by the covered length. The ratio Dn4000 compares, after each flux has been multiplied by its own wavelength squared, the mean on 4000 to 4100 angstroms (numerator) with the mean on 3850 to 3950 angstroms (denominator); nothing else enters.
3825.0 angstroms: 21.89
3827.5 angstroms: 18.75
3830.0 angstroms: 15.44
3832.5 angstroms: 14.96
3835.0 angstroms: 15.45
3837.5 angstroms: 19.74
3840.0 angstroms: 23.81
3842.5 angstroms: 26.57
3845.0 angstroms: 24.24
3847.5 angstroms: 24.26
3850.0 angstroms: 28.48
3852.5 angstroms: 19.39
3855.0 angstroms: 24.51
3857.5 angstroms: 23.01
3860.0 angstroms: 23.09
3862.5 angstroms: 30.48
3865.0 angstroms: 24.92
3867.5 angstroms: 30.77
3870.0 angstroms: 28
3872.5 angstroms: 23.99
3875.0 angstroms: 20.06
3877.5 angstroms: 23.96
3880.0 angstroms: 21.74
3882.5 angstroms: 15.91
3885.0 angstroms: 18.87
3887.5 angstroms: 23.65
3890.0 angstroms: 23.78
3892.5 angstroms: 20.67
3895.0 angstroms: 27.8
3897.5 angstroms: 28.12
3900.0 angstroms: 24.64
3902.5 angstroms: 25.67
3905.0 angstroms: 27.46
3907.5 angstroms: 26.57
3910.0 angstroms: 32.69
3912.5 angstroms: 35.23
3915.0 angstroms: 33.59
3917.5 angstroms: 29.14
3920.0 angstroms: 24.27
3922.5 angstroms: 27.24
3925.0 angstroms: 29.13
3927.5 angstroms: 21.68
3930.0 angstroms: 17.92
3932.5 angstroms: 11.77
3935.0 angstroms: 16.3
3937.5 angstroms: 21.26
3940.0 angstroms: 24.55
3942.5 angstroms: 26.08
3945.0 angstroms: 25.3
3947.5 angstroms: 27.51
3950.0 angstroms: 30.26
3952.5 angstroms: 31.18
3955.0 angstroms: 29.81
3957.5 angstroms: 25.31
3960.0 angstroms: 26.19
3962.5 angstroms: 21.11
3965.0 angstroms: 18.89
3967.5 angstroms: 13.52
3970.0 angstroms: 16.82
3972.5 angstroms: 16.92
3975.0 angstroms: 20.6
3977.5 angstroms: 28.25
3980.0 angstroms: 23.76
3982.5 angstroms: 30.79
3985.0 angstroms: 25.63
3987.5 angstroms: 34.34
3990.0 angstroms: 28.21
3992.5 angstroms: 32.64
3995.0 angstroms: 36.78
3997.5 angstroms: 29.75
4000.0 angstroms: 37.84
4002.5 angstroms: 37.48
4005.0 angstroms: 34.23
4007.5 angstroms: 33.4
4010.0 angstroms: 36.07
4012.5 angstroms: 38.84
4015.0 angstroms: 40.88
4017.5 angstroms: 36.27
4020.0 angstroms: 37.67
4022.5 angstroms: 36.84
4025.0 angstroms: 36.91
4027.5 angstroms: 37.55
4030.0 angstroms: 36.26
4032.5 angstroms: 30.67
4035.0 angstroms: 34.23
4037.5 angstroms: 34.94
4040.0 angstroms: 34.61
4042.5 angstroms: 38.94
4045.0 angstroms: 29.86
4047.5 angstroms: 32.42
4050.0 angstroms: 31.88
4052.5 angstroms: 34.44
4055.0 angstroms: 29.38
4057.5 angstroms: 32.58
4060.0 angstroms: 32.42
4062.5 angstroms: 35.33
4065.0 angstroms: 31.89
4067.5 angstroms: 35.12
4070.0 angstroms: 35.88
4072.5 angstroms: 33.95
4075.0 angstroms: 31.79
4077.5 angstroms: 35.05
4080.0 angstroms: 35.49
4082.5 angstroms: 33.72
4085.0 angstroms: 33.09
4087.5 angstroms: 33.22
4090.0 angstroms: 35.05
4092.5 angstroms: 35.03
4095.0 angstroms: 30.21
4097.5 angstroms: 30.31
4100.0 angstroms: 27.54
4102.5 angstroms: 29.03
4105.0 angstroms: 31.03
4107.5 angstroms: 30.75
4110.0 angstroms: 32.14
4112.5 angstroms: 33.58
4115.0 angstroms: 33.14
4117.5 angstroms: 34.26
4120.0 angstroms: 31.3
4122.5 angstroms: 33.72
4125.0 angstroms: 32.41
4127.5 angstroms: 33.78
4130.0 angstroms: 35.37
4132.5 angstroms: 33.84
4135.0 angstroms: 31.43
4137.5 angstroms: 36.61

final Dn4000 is 1.50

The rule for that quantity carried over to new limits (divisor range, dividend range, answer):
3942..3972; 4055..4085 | 1.48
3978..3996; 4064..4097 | 1.17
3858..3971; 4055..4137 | 1.46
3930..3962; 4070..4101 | 1.46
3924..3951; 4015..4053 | 1.62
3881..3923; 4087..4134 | 1.37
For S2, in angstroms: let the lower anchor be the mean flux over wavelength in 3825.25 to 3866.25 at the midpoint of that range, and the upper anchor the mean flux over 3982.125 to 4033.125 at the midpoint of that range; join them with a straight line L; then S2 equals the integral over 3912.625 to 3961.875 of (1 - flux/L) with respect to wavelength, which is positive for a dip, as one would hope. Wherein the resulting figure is 6.7 angstroms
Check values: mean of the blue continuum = 22.3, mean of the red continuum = 34.8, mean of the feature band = 25.4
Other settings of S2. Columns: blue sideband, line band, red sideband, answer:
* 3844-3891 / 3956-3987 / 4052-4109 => 6.1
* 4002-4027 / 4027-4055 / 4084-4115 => 1.1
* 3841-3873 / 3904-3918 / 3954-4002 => -2.7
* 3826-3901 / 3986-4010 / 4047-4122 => -4.1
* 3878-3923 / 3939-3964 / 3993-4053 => 2.6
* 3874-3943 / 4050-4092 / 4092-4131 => -4.3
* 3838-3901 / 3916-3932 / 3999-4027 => 2.5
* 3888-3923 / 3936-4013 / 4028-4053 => 8.0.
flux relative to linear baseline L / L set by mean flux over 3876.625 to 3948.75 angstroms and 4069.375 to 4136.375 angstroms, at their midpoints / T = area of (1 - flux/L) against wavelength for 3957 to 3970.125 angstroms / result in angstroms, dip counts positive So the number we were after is 3.2 angstroms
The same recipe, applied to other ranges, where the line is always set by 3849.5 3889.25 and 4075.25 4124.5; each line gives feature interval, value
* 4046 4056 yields -0.5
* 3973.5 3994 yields 0.1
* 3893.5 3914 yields -2.8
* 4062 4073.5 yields -1.1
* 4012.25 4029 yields -4.7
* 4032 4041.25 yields -1.2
